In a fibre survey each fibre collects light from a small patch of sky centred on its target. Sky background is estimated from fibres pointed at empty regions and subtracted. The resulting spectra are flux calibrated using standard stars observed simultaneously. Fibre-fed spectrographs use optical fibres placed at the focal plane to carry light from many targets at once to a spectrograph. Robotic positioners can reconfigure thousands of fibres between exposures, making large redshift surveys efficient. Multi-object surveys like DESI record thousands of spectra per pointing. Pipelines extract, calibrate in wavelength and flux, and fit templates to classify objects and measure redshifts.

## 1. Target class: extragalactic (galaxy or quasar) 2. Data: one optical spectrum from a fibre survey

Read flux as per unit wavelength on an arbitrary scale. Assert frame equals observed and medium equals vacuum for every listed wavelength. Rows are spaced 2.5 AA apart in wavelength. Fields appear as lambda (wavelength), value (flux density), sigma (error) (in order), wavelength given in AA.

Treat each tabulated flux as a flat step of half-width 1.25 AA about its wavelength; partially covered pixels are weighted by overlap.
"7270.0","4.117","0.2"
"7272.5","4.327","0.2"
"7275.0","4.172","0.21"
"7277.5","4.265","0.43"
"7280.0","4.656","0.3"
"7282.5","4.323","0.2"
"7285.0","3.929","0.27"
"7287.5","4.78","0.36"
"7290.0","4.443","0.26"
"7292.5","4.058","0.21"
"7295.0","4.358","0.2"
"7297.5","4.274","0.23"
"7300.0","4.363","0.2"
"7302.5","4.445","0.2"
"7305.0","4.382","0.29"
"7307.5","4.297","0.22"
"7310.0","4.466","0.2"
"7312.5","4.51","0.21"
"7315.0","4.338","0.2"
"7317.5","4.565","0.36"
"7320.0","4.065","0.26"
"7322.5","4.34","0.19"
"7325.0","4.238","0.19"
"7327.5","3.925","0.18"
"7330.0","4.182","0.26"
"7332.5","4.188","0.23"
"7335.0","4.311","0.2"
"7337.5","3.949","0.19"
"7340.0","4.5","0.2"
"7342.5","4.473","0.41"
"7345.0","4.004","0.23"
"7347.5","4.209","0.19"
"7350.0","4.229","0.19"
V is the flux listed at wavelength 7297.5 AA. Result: 4.274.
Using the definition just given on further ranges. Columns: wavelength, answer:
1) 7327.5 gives 3.925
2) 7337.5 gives 3.949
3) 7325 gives 4.238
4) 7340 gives 4.5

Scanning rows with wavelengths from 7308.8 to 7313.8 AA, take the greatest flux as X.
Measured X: 4.51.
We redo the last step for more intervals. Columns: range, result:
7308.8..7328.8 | 4.565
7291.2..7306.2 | 4.445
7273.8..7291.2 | 4.78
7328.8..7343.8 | 4.5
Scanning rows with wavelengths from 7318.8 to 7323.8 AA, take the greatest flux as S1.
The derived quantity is 4.34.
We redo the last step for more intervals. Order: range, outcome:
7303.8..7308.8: 4.382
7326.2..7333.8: 4.188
